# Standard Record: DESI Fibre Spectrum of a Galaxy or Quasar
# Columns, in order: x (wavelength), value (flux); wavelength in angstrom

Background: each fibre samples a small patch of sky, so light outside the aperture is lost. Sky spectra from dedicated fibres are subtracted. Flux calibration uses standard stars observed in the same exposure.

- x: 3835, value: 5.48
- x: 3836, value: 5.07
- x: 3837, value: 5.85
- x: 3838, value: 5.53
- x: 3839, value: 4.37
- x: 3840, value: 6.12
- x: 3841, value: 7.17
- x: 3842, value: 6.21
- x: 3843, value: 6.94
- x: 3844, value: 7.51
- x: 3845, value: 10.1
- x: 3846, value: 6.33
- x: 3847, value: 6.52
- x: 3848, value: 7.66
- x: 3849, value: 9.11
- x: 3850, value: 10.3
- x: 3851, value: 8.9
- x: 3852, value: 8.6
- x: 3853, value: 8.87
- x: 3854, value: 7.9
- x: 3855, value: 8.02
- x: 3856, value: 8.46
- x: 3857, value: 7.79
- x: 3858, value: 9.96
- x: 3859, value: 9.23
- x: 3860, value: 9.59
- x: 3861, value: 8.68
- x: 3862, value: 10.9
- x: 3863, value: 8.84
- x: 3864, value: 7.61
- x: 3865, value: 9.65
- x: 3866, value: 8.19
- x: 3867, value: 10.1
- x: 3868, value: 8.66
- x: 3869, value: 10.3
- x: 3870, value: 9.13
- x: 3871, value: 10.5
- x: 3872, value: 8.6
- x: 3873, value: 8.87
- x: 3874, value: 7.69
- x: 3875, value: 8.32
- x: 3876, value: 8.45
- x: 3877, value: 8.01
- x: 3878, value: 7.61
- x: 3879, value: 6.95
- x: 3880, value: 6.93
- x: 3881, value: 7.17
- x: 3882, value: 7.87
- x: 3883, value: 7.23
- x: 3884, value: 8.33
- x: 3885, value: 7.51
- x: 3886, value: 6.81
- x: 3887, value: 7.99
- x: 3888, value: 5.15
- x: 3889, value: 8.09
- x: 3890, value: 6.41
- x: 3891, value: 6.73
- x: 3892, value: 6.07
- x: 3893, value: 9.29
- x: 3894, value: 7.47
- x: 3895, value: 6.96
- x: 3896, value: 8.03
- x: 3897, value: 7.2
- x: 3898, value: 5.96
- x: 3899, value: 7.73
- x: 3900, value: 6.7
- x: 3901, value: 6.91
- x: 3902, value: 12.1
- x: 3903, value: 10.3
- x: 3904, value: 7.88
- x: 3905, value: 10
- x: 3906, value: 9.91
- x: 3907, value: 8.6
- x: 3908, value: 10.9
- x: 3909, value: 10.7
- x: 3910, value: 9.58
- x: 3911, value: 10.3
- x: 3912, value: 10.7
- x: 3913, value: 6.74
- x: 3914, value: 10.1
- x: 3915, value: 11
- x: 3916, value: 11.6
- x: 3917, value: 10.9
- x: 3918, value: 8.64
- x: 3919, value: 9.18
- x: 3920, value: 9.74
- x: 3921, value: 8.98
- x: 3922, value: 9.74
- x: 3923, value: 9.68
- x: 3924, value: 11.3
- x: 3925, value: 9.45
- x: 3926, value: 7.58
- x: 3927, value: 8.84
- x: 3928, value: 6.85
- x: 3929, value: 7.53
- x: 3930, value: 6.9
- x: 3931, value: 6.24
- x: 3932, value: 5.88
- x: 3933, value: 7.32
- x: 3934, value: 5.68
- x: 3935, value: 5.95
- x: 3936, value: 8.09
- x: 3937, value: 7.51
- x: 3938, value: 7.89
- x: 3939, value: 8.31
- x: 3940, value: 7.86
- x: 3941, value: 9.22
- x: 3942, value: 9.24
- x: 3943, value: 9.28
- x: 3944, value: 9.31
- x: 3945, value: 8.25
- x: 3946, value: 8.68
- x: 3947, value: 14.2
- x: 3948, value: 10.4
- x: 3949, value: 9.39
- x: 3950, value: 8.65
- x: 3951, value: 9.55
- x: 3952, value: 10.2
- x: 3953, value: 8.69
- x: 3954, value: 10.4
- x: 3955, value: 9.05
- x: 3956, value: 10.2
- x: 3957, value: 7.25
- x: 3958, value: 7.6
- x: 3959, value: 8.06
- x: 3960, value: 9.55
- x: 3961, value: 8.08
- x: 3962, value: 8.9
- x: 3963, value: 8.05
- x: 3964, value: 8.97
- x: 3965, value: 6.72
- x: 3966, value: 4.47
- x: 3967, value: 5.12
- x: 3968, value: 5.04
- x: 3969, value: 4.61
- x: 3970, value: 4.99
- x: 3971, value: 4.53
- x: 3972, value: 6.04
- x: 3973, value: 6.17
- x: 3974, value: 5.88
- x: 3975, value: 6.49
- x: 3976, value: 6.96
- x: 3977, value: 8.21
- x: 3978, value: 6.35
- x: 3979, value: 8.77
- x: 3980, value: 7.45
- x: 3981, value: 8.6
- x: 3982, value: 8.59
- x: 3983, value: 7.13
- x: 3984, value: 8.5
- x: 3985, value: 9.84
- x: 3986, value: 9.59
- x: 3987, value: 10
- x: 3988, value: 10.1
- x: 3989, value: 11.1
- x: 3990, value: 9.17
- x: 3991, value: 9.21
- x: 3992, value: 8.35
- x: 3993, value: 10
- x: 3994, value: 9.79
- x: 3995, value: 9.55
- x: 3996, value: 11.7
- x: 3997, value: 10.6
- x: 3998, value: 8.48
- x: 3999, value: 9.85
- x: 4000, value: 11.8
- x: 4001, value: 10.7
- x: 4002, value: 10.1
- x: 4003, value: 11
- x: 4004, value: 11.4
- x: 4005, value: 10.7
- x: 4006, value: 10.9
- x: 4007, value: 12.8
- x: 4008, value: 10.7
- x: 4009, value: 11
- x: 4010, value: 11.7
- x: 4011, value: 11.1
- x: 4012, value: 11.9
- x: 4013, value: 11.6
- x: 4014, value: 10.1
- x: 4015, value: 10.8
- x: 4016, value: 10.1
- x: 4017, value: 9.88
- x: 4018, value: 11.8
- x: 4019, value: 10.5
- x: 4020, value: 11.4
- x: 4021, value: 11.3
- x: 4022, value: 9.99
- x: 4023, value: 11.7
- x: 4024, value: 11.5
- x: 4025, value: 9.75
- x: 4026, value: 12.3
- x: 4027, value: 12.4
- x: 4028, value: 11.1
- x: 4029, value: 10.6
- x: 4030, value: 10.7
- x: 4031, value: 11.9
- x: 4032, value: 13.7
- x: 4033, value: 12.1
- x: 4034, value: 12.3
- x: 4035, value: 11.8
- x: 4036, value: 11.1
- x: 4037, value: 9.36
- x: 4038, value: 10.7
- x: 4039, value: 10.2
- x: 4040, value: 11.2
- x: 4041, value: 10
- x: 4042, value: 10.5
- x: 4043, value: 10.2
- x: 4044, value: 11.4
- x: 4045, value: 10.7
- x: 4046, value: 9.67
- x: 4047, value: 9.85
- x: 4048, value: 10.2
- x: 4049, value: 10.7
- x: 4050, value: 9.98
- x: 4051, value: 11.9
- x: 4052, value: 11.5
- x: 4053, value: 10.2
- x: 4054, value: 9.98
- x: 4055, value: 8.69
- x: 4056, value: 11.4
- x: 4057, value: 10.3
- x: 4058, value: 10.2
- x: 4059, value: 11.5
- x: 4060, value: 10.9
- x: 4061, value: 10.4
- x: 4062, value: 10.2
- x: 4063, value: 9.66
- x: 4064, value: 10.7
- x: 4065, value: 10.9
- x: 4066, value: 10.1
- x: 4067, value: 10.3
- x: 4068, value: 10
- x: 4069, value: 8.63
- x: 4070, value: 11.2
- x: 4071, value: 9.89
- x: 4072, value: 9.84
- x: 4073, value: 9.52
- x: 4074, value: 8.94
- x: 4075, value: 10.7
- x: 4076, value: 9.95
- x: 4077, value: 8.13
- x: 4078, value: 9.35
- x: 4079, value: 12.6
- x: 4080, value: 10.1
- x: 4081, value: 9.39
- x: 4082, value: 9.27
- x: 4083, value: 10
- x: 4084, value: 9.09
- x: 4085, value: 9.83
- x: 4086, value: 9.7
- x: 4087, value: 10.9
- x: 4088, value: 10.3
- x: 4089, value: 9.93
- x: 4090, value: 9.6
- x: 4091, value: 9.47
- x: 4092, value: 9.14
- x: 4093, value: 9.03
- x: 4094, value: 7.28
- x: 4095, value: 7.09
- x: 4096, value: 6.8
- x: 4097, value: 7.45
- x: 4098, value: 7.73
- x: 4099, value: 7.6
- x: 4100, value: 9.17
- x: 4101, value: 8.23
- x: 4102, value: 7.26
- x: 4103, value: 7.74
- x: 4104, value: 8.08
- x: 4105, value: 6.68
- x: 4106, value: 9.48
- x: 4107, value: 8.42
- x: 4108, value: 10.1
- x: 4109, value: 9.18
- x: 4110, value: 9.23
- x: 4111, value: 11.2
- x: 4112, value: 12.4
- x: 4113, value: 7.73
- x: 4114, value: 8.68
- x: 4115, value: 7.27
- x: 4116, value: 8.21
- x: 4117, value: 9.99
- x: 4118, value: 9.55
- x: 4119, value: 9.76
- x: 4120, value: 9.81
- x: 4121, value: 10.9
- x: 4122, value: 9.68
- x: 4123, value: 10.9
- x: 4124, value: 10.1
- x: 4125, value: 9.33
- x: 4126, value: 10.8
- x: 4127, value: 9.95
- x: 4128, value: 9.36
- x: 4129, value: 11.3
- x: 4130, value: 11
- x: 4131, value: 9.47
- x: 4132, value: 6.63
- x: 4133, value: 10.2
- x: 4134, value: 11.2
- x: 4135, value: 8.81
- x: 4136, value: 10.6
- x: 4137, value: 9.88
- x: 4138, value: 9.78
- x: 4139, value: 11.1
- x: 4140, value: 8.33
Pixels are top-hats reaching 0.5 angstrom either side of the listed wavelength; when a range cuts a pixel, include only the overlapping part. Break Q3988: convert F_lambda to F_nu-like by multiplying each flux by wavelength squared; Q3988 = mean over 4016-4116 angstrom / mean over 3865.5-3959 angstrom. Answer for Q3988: 1.3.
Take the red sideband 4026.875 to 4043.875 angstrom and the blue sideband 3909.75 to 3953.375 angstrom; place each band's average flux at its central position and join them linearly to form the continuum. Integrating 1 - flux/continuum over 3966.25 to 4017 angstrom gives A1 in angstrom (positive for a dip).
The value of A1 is 5.8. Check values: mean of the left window 8.89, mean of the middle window 9.09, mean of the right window 11.1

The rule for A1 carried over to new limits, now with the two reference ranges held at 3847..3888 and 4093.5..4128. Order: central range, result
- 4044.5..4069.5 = -4.26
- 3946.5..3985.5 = 3.46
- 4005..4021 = -4.26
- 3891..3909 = 0.33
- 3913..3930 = -1.43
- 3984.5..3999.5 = -1.92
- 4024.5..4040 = -4.48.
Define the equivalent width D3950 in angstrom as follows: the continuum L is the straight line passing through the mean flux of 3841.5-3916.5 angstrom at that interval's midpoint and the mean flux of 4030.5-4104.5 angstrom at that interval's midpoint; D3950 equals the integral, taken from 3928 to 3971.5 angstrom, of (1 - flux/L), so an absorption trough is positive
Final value 5.2 angstrom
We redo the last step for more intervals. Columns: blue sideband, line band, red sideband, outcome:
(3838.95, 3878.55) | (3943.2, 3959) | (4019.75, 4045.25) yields 0.75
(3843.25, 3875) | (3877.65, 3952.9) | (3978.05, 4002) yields 4.92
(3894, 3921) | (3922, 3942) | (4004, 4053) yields 3.43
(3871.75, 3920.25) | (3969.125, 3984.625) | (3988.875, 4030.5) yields 4.82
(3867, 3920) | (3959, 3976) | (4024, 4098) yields 4.99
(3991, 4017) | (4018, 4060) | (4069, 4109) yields -3.79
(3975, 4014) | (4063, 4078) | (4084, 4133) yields -0.79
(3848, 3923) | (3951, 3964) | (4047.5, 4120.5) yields 0.15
